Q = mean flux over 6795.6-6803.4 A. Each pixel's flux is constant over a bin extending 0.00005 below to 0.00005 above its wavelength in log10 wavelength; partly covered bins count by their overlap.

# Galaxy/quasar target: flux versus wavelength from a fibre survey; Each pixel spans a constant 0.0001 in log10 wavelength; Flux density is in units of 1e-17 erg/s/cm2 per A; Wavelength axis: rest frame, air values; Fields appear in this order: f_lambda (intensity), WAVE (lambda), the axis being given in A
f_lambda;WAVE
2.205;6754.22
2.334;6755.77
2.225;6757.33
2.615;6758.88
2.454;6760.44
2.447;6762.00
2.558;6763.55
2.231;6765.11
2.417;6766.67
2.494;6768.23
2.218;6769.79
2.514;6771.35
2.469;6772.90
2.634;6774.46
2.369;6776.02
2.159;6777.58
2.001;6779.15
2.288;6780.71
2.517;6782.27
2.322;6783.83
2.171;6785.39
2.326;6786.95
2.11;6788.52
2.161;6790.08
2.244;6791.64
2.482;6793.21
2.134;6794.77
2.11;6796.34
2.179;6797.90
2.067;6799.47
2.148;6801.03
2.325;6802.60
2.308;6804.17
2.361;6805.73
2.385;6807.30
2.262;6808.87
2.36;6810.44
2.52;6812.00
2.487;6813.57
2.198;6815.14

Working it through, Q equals 2.17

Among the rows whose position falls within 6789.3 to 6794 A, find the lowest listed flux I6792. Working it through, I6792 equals 2.161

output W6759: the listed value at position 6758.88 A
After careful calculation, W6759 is 2.615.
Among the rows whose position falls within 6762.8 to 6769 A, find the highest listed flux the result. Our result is 2.558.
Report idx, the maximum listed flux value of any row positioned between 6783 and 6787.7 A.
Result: 2.326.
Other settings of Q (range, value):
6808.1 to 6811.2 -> 2.31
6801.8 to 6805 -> 2.32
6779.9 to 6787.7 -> 2.33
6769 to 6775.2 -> 2.46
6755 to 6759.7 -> 2.39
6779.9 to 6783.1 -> 2.4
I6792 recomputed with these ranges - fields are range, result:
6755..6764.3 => 2.225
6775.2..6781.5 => 2.001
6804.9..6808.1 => 2.361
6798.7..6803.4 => 2.067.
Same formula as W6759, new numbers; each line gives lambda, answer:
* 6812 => 2.52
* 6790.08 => 2.161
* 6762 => 2.447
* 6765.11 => 2.231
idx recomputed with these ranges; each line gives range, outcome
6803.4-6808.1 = 2.385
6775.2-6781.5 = 2.369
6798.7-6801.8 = 2.148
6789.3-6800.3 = 2.482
